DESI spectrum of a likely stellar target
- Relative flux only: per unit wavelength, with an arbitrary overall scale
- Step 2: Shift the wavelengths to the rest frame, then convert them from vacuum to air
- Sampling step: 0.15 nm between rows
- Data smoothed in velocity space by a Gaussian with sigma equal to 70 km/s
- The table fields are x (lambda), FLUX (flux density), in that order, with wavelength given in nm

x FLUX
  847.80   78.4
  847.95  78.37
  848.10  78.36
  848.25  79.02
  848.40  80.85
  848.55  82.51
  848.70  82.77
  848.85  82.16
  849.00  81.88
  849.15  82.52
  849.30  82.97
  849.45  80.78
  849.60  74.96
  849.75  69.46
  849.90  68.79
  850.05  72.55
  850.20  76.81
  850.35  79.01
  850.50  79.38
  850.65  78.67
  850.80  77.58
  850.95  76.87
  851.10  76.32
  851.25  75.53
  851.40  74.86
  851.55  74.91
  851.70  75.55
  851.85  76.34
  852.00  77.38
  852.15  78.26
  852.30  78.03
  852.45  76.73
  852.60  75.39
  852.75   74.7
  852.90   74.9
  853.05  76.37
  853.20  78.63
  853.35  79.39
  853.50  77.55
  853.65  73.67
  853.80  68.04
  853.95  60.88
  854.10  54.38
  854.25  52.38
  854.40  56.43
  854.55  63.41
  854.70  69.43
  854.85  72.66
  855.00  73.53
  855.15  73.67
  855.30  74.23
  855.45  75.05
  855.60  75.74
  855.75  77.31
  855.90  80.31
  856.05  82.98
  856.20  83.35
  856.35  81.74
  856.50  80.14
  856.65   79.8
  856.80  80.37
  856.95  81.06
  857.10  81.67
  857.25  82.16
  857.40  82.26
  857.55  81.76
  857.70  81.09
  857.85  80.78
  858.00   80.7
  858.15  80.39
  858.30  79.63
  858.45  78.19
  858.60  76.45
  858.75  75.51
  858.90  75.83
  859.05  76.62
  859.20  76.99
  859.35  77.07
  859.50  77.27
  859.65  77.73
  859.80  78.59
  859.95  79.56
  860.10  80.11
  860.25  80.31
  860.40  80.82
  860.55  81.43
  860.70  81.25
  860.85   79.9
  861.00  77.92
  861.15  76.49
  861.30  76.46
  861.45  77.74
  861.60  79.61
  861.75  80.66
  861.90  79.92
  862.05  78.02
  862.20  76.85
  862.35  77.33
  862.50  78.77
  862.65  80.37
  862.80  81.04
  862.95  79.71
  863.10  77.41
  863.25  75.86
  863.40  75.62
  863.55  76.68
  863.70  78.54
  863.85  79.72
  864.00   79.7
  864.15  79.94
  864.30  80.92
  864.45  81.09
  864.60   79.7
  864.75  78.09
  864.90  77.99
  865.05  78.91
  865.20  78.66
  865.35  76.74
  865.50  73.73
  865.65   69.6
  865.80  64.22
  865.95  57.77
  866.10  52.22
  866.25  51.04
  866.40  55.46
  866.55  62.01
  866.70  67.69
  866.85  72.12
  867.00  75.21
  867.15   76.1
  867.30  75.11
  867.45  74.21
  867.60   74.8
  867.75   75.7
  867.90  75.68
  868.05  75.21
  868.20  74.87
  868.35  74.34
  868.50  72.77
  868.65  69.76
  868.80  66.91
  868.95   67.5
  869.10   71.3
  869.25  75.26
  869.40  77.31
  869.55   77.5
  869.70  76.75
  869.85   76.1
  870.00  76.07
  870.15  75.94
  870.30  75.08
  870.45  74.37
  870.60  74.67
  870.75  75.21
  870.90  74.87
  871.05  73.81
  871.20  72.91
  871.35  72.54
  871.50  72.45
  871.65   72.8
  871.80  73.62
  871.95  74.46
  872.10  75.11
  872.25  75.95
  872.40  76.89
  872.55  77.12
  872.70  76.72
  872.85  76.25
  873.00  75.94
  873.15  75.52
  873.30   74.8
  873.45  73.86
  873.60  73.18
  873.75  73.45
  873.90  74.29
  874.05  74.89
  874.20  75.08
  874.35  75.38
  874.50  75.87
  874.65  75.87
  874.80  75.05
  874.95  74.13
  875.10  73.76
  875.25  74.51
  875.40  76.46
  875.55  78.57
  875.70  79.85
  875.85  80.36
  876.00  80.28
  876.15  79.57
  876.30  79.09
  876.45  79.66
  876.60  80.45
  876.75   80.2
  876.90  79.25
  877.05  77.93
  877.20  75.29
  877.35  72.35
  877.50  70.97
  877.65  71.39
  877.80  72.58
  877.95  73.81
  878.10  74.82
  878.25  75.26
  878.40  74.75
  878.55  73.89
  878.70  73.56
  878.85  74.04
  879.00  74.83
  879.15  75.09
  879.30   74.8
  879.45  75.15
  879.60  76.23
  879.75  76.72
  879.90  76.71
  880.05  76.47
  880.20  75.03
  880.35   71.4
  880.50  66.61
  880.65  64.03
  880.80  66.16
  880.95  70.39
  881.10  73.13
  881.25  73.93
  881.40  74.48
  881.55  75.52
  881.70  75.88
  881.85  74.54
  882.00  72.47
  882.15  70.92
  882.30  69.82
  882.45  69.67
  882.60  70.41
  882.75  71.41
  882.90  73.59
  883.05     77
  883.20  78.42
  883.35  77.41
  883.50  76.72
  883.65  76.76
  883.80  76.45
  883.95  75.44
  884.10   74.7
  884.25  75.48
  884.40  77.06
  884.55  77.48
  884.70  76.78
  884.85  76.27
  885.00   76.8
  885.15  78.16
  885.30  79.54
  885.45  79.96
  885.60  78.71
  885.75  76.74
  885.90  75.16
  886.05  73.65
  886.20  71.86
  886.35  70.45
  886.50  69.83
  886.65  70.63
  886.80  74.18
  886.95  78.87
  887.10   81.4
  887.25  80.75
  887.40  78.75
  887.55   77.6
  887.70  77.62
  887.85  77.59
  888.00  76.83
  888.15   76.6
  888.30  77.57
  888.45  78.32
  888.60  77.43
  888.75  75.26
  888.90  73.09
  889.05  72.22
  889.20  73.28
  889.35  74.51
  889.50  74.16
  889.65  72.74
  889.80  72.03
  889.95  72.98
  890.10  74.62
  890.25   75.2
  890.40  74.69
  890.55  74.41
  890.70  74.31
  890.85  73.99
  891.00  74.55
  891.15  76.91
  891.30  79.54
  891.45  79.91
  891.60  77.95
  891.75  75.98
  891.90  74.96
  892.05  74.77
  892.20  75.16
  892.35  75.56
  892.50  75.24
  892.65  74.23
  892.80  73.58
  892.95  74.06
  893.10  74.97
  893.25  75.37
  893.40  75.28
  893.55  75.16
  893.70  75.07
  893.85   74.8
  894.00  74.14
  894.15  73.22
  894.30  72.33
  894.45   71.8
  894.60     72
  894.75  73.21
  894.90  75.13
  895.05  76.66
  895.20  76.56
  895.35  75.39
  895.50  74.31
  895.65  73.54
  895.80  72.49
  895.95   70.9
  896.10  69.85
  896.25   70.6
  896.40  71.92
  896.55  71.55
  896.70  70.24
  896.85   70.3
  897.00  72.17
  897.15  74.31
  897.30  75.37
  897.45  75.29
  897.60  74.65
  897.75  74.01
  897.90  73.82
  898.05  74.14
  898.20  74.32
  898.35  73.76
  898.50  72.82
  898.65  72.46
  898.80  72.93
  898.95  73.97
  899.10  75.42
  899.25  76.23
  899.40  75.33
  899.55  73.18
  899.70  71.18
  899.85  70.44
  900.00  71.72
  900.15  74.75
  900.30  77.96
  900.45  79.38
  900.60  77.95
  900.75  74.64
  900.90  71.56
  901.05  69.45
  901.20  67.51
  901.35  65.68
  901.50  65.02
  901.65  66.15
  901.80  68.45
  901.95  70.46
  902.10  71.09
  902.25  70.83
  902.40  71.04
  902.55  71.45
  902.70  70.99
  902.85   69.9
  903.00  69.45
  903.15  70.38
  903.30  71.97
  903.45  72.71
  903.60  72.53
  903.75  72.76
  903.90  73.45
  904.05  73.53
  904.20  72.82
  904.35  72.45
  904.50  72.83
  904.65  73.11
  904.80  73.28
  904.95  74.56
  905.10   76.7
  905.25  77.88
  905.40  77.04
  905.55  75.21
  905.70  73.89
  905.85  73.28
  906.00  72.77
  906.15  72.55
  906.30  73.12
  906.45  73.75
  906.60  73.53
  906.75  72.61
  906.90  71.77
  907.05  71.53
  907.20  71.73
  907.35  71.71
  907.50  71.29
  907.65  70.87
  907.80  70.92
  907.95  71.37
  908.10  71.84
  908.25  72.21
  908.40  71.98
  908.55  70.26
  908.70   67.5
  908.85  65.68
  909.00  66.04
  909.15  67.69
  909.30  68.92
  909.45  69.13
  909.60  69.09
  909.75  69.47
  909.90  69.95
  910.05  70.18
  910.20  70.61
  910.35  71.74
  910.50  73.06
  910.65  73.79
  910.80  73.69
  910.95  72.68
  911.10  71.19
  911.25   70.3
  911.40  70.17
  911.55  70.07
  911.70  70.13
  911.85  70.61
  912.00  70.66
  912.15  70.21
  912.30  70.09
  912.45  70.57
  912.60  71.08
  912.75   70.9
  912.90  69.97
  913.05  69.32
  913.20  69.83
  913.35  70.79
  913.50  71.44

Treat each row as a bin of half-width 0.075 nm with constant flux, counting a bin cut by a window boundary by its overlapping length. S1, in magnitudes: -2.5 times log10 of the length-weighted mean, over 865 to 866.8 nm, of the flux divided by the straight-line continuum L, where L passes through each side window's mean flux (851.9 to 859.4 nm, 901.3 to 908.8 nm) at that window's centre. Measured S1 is 0.14 mag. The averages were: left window 75.7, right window 71.9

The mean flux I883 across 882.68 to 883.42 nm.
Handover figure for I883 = 75.6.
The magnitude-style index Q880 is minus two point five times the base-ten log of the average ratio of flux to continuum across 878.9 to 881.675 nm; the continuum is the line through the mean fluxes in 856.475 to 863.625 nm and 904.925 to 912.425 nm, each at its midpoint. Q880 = 0.04 mag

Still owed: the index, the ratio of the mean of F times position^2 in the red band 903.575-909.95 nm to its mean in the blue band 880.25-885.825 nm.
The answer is 1.0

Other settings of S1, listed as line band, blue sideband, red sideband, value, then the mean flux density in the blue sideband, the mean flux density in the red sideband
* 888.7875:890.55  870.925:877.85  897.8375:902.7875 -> 0.00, 75.7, 72.3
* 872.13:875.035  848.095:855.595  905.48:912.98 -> -0.03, 74.7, 71.1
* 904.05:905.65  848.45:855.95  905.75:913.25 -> -0.05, 74.6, 70.9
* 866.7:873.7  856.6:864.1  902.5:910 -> 0.04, 79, 71.8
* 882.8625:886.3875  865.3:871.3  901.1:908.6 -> -0.07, 71.4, 71.9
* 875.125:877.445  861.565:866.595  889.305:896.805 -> -0.05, 74.6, 74.2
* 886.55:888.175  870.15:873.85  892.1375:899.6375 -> -0.05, 74.7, 73.8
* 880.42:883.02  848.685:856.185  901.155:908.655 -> 0.02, 74.6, 71.9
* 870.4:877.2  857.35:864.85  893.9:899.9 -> 0.01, 78.9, 73.3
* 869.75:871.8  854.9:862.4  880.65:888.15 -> 0.04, 78.9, 75.1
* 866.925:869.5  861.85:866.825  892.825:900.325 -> 0.00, 73.9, 73.6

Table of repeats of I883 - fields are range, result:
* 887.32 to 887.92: 77.9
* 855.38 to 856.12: 78.3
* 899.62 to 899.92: 70.9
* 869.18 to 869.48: 76.3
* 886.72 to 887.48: 78.7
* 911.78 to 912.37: 70.4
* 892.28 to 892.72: 75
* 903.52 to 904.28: 73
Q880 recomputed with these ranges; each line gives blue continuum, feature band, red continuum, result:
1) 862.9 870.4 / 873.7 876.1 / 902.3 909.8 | -0.05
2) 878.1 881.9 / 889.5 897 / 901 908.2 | -0.02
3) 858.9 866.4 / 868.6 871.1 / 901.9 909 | 0.02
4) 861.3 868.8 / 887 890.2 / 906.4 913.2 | -0.05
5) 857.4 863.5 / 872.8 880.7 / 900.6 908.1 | 0.01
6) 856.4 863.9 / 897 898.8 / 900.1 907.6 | -0.01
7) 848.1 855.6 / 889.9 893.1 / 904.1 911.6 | -0.04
